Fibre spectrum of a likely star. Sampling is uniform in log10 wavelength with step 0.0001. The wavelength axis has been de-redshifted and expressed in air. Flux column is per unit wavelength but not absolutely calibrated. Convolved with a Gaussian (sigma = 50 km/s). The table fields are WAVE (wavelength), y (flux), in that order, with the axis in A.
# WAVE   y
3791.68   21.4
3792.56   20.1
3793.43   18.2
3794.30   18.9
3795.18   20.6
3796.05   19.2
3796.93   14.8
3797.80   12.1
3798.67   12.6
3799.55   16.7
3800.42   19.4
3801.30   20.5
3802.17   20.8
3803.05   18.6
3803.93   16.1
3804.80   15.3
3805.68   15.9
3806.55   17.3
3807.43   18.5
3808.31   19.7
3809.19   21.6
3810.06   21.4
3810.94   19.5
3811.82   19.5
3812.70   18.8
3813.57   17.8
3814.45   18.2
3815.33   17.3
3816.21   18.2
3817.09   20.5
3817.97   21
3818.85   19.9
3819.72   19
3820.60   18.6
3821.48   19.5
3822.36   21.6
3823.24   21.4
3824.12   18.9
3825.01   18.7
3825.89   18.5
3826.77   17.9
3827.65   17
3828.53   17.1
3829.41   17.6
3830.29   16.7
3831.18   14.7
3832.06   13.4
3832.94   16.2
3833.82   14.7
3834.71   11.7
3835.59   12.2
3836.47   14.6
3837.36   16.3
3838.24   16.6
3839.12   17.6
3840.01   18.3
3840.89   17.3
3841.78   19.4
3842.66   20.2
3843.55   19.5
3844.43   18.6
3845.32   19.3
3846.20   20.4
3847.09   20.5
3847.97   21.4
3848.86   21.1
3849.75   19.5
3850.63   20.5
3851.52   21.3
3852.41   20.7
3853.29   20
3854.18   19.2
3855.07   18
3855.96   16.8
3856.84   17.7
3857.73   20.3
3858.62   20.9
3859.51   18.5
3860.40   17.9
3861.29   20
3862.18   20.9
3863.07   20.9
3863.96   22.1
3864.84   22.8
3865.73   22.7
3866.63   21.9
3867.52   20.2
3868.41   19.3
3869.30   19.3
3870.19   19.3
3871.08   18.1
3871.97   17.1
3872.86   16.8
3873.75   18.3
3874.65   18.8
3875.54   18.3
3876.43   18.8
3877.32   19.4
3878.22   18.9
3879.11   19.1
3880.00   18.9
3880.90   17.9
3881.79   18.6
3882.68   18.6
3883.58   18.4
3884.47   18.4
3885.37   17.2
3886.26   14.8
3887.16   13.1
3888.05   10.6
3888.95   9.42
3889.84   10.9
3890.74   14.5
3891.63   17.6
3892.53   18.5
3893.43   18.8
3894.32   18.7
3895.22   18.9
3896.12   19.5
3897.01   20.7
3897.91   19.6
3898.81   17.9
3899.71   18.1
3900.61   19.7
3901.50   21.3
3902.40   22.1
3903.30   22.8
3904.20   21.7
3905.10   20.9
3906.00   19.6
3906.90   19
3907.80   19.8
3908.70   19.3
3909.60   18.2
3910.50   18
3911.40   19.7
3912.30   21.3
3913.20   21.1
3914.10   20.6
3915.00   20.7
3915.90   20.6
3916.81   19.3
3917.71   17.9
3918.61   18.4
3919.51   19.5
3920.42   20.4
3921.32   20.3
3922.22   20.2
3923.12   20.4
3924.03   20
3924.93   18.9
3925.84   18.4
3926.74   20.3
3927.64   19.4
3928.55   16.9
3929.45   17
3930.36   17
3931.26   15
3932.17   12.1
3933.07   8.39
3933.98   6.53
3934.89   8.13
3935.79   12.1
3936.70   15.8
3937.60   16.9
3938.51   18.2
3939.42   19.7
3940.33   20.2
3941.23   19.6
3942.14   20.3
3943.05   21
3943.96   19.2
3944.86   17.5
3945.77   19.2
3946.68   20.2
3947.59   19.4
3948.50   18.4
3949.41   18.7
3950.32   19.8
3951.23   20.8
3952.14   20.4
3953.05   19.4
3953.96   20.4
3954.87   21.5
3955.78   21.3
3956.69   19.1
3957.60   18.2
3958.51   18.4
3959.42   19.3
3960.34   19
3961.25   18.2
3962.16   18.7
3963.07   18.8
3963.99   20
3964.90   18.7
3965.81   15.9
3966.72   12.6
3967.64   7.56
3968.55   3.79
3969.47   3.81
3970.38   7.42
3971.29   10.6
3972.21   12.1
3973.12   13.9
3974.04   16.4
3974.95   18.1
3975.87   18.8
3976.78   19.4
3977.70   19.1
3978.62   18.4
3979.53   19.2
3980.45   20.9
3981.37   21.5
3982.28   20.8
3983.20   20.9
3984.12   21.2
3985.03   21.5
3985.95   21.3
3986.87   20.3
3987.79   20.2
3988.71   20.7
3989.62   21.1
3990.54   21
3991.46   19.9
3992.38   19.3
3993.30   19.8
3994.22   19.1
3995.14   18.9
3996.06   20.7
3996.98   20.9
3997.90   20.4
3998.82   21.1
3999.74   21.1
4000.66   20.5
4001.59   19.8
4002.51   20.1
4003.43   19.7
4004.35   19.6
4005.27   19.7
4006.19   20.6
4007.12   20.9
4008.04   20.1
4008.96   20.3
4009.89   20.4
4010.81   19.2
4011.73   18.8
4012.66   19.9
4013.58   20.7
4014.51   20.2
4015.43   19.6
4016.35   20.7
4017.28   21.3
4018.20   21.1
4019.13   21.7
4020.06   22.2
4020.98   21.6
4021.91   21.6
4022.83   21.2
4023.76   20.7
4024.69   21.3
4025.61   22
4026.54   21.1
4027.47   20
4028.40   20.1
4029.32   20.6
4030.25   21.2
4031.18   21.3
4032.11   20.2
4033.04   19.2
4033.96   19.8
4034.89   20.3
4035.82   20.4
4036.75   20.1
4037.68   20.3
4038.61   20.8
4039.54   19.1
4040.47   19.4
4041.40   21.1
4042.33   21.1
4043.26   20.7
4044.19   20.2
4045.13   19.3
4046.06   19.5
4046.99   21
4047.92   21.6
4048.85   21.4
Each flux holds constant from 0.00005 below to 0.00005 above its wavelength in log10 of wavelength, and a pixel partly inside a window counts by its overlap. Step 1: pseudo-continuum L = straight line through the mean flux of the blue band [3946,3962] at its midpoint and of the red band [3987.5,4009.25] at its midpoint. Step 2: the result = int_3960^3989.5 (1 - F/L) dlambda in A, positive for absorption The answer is 4.4 A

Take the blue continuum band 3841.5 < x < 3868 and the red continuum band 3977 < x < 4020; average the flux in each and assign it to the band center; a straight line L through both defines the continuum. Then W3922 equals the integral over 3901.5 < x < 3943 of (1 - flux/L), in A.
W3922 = 3.8 A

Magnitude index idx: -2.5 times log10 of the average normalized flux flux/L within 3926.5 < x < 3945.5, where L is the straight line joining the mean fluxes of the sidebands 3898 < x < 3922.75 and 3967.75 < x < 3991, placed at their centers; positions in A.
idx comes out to 0.16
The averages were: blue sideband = 19.9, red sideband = 17.2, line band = 16.2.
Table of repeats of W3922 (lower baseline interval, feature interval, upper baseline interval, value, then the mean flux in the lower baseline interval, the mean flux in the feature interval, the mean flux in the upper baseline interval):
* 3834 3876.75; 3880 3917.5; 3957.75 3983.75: -1.16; 19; 18.5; 16.2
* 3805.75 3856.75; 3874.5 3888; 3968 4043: 0.73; 18.4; 17.7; 19.4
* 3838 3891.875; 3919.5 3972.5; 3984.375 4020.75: 7.22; 18.6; 17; 20.4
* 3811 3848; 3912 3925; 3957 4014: -1.27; 18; 20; 18.4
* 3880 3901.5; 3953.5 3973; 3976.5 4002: 3.98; 17.1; 15.5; 20.3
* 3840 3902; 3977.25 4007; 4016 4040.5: -0.04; 18.7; 20.3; 20.7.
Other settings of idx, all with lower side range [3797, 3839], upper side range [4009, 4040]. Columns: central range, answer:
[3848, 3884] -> -0.07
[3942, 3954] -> -0.01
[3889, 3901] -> 0.06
